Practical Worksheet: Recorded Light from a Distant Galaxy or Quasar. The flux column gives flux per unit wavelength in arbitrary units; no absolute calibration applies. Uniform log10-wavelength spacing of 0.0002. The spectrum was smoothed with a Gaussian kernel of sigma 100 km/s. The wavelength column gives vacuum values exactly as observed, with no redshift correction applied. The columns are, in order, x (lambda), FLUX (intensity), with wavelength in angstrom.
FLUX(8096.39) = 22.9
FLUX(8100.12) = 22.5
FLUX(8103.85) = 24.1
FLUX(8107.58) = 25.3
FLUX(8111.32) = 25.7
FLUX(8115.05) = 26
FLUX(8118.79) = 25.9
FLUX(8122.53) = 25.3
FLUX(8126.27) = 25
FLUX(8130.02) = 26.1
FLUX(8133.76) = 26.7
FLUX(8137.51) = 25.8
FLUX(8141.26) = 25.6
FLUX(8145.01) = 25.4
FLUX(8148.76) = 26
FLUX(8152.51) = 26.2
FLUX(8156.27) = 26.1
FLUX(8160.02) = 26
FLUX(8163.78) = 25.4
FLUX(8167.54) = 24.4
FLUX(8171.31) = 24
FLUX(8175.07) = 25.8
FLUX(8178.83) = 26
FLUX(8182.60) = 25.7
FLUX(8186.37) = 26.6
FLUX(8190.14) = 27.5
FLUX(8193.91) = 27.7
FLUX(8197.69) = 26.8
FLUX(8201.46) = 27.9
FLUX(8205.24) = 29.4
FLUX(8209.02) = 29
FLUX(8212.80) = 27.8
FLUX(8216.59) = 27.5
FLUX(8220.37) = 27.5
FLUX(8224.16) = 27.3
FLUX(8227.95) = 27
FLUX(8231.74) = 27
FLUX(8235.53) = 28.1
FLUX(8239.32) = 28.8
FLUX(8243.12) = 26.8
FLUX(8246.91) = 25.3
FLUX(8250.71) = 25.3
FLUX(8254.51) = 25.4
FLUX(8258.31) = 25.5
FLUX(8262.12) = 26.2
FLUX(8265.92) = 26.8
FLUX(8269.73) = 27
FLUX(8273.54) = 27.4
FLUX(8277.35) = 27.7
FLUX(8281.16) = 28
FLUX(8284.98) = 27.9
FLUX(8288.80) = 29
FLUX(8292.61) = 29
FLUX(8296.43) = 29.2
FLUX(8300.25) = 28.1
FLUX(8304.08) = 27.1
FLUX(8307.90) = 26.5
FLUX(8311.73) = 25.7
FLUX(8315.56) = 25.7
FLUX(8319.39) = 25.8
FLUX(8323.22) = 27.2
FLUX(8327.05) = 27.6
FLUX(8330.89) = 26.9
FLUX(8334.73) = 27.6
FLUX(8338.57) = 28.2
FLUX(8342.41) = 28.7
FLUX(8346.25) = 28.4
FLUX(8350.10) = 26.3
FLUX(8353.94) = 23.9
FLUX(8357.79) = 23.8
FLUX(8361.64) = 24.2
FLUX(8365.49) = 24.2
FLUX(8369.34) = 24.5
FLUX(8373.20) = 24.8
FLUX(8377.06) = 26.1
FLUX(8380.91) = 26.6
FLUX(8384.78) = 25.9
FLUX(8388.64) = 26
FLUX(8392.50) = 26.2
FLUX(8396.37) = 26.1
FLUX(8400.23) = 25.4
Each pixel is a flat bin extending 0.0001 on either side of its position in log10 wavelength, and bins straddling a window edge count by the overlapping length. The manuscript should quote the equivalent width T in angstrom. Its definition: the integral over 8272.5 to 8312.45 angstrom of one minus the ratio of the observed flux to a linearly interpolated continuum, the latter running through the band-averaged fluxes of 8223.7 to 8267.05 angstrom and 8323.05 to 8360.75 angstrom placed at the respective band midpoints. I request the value -1.7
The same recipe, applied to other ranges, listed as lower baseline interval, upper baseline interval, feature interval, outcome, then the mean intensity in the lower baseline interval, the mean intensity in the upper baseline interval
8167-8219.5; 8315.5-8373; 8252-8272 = 0.3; 26.9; 26.2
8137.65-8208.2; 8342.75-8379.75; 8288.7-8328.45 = -2.6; 26.3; 25.3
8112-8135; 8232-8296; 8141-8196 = 0.7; 25.8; 27.2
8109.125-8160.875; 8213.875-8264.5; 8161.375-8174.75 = 0.7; 25.8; 26.8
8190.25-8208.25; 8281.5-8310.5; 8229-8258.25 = 1.5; 28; 28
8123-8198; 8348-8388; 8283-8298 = -2.0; 25.9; 25.1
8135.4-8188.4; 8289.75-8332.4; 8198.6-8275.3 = -2.1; 25.7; 27.2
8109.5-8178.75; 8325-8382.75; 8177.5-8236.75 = -3.8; 25.6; 26.1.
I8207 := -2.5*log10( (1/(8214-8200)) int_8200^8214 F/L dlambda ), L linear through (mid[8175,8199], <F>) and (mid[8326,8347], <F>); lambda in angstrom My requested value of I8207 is -0.07 mag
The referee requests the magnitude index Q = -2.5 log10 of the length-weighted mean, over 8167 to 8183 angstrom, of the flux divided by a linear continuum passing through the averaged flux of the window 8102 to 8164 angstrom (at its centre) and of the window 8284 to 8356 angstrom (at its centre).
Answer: 0.04 mag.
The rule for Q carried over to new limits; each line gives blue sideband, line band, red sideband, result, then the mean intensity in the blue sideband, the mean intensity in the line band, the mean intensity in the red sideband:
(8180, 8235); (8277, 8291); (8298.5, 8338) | -0.05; 27.5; 28.2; 26.9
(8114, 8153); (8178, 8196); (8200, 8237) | 0.01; 25.8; 26.7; 27.8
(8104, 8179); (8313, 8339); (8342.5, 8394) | -0.05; 25.6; 26.9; 25.6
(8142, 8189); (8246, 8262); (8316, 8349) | 0.05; 25.7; 25.5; 27.4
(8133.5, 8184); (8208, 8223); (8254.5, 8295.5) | -0.05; 25.6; 27.8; 27.4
